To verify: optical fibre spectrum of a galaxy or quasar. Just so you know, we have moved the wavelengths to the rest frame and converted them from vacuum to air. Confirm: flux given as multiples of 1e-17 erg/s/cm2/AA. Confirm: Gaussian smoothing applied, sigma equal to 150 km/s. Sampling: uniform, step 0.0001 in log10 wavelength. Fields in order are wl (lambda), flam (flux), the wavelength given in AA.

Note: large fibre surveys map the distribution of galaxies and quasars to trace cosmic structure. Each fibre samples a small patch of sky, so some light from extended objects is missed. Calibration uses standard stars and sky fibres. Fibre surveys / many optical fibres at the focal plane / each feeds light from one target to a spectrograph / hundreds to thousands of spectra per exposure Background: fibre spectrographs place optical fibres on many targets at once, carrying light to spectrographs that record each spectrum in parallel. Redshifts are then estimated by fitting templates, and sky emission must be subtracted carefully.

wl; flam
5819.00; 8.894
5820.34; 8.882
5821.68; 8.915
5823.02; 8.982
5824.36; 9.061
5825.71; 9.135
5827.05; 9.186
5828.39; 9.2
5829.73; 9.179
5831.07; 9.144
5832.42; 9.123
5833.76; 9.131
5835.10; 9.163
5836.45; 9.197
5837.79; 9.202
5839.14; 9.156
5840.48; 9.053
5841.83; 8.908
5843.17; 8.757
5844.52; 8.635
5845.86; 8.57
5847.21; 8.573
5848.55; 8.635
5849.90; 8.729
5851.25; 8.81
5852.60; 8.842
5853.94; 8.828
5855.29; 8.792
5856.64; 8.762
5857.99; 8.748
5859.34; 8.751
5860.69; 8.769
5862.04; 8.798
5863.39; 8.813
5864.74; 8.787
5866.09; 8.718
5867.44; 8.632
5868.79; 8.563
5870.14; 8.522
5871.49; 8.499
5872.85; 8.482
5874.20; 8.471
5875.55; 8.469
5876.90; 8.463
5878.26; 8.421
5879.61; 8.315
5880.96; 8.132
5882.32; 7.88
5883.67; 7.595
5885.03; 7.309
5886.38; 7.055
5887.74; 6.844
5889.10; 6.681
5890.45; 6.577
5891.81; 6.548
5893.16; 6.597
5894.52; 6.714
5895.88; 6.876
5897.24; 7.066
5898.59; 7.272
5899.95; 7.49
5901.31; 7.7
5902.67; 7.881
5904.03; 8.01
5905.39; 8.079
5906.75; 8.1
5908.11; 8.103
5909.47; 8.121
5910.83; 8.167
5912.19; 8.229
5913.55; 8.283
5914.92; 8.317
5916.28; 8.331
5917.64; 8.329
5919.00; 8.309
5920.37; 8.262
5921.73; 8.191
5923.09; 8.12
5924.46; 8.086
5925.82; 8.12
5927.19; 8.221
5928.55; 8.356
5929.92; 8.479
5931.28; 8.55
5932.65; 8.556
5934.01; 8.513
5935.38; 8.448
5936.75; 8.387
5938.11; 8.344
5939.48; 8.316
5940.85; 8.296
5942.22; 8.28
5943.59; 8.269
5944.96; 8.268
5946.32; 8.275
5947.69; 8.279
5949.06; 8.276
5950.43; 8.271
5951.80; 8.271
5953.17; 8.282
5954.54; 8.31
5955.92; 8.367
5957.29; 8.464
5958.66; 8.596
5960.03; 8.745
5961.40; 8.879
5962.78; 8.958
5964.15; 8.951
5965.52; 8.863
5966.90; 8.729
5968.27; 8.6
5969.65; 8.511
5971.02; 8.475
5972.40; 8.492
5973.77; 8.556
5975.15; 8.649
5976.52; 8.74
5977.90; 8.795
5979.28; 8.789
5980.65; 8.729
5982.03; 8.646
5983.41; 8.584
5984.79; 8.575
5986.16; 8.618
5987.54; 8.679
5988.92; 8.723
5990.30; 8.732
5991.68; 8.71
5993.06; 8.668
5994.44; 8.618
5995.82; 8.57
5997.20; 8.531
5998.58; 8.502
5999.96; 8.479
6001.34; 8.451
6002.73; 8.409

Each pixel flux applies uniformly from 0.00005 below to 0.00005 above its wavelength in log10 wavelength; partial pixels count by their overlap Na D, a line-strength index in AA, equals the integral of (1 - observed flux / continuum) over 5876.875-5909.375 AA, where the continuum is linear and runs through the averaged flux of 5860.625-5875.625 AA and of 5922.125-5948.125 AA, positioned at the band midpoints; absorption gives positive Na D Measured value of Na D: 4.0 AA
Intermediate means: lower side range 8.63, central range 7.48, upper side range 8.32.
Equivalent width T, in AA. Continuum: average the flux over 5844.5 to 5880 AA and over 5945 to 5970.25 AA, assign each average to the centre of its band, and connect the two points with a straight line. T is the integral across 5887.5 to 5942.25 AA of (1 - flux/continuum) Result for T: 4.3 AA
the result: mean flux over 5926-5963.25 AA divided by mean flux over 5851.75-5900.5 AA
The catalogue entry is 1.1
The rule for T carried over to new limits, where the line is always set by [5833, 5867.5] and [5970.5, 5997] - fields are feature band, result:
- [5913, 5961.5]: 2.1 AA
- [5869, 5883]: 0.7 AA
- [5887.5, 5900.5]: 2.8 AA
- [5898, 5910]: 1.2 AA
